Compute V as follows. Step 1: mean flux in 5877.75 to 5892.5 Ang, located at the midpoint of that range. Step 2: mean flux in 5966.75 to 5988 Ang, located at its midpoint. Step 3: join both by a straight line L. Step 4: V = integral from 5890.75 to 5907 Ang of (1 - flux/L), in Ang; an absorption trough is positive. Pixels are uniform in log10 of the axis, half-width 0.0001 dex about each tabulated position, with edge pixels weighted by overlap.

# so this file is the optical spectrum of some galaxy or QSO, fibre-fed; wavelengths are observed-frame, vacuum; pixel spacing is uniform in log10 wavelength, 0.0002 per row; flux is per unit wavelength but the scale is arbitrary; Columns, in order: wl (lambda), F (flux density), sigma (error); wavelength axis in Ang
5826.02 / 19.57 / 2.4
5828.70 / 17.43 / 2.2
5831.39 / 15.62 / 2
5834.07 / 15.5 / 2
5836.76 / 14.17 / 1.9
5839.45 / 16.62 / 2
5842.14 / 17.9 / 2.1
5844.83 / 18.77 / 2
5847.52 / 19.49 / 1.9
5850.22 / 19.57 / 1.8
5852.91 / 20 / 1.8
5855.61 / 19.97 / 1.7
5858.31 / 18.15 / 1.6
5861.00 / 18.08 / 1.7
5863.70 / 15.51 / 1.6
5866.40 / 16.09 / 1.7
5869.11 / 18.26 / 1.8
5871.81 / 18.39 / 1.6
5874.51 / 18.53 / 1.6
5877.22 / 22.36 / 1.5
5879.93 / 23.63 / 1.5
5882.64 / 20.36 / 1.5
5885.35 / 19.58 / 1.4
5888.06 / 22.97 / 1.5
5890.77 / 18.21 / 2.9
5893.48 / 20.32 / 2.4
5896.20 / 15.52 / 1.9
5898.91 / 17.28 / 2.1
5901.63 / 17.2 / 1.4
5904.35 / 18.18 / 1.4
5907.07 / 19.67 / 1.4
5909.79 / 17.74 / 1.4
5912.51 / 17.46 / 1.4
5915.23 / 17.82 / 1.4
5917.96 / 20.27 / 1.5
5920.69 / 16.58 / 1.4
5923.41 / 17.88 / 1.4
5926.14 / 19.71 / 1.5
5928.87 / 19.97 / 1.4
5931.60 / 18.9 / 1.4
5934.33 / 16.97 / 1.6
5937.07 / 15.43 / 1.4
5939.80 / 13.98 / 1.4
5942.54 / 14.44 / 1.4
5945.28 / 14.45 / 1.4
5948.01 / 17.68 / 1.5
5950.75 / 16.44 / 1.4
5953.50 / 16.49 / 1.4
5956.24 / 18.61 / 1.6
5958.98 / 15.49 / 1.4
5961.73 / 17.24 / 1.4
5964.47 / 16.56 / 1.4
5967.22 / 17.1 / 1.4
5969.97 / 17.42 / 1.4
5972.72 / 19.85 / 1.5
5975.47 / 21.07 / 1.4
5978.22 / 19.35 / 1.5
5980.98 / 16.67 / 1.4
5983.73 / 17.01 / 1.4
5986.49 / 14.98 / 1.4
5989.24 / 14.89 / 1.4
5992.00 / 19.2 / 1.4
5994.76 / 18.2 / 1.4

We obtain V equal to 2.1 Ang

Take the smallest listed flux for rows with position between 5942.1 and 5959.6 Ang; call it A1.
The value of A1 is 14.44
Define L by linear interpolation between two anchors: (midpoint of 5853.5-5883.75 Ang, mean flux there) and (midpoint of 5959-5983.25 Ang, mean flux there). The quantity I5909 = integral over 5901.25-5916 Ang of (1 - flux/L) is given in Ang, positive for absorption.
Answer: 0.44 Ang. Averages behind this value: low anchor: 19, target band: 18.1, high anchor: 18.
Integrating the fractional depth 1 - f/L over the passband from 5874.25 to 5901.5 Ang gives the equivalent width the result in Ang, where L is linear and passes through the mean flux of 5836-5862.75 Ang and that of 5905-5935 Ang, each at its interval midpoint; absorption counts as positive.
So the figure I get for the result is -2.07 Ang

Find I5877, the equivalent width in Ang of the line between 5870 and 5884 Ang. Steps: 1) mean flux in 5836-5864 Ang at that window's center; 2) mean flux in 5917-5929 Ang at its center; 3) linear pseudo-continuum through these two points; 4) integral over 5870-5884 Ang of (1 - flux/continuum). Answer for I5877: -1.66 Ang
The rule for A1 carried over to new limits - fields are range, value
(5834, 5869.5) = 14.17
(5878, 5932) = 15.52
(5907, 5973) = 13.98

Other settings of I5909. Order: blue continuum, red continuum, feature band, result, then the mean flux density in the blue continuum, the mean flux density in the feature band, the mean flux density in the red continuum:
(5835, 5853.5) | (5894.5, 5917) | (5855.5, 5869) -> 0.4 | 17.9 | 17.4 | 17.7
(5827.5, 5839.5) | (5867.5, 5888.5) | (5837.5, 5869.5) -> -0.7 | 15.8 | 18.1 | 20.3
